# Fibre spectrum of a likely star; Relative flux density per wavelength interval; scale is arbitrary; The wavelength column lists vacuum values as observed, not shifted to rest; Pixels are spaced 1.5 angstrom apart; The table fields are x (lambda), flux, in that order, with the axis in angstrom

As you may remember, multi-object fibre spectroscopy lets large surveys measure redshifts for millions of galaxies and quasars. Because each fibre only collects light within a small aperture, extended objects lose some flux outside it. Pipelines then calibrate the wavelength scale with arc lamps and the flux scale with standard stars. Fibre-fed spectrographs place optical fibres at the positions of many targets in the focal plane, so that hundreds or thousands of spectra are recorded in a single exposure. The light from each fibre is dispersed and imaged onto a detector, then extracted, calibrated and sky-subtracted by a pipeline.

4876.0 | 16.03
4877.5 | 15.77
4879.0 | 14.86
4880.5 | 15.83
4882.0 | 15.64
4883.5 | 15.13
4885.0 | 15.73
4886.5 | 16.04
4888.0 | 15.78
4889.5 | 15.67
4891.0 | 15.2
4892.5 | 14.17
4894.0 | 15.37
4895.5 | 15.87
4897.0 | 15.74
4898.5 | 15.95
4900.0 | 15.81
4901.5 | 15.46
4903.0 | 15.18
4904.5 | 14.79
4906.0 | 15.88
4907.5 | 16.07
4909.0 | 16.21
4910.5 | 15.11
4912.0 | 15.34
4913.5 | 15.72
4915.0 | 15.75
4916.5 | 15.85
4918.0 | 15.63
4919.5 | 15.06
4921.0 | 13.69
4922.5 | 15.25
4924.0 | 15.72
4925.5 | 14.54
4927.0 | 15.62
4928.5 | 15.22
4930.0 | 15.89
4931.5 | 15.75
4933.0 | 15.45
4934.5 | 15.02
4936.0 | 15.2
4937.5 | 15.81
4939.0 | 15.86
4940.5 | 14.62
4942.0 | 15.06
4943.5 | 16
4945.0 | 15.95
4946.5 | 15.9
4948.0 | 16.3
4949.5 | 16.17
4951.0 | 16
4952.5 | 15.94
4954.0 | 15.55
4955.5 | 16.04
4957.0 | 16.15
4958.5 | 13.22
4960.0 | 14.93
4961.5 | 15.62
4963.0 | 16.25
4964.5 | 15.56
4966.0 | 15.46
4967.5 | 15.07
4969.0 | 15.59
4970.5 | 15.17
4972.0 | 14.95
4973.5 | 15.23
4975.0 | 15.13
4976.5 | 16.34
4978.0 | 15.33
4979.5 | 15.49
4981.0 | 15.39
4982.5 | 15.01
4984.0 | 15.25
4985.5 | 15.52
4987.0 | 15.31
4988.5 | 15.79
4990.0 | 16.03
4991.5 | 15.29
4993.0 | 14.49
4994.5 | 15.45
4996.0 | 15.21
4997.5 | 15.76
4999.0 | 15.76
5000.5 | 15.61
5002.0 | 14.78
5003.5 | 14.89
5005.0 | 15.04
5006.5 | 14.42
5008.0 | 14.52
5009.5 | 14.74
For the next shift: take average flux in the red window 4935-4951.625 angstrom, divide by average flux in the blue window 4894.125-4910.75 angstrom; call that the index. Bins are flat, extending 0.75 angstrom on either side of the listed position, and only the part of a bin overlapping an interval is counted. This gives 1.0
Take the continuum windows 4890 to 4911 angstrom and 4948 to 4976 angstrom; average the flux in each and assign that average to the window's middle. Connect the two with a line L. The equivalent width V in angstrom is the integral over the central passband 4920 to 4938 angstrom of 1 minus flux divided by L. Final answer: 0.3 angstrom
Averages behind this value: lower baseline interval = 15.5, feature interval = 15.3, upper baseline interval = 15.5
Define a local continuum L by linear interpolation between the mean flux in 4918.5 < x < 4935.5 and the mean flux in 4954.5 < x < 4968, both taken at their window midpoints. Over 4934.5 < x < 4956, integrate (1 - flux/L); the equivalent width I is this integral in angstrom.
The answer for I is -0.6 angstrom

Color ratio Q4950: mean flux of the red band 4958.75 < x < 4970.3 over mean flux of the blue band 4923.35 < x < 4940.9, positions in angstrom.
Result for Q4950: 1.00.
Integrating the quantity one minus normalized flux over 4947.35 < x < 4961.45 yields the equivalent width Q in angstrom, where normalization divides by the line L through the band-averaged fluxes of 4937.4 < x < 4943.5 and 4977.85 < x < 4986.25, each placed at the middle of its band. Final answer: -0.2 angstrom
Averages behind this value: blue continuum 15.4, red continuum 15.3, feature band 15.6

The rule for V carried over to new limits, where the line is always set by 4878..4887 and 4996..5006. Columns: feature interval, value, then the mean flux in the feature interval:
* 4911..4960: -0.16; 15.5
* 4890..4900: 0.05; 15.4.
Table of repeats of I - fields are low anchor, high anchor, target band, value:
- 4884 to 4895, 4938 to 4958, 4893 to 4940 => 0.4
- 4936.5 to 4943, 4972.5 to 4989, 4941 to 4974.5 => -0.3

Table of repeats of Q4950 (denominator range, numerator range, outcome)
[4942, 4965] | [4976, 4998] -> 0.98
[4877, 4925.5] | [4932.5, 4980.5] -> 1.00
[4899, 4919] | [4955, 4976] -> 0.98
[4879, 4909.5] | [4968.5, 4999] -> 0.99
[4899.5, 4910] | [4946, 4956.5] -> 1.02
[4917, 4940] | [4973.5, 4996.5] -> 1.01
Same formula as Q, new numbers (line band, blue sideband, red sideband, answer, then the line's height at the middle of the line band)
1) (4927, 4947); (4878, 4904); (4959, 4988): -0.1 angstrom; 15.4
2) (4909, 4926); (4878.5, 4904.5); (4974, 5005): 0.2 angstrom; 15.5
